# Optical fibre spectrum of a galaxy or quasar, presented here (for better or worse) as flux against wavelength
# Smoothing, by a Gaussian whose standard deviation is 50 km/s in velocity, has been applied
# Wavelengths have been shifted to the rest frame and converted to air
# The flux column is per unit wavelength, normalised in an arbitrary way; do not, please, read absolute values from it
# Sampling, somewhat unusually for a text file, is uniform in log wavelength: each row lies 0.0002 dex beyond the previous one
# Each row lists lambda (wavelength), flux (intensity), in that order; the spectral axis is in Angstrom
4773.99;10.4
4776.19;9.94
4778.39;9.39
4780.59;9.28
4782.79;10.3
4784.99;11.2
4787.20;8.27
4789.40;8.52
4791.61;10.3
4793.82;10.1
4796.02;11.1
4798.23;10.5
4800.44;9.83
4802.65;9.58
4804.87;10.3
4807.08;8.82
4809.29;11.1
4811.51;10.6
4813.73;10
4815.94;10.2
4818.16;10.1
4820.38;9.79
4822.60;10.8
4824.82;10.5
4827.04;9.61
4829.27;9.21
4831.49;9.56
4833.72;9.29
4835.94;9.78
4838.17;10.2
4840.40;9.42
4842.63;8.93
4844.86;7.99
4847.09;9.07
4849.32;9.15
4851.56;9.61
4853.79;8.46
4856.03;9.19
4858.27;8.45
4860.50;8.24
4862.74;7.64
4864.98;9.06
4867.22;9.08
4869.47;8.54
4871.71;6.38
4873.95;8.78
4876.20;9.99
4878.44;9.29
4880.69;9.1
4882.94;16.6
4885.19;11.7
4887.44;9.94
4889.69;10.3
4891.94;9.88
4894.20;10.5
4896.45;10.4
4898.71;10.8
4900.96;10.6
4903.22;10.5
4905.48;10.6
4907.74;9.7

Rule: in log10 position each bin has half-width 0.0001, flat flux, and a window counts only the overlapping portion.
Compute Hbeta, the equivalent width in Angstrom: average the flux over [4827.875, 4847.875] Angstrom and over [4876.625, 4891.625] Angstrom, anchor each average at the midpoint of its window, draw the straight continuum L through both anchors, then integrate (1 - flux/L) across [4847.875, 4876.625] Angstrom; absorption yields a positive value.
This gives 4.4 Angstrom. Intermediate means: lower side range 9.28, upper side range 11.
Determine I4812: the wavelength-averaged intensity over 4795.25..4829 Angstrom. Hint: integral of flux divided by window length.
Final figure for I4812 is 10.2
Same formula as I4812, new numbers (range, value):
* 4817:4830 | 10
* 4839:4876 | 8.67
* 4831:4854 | 9.24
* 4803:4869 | 9.44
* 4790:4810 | 10.1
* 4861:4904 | 9.92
